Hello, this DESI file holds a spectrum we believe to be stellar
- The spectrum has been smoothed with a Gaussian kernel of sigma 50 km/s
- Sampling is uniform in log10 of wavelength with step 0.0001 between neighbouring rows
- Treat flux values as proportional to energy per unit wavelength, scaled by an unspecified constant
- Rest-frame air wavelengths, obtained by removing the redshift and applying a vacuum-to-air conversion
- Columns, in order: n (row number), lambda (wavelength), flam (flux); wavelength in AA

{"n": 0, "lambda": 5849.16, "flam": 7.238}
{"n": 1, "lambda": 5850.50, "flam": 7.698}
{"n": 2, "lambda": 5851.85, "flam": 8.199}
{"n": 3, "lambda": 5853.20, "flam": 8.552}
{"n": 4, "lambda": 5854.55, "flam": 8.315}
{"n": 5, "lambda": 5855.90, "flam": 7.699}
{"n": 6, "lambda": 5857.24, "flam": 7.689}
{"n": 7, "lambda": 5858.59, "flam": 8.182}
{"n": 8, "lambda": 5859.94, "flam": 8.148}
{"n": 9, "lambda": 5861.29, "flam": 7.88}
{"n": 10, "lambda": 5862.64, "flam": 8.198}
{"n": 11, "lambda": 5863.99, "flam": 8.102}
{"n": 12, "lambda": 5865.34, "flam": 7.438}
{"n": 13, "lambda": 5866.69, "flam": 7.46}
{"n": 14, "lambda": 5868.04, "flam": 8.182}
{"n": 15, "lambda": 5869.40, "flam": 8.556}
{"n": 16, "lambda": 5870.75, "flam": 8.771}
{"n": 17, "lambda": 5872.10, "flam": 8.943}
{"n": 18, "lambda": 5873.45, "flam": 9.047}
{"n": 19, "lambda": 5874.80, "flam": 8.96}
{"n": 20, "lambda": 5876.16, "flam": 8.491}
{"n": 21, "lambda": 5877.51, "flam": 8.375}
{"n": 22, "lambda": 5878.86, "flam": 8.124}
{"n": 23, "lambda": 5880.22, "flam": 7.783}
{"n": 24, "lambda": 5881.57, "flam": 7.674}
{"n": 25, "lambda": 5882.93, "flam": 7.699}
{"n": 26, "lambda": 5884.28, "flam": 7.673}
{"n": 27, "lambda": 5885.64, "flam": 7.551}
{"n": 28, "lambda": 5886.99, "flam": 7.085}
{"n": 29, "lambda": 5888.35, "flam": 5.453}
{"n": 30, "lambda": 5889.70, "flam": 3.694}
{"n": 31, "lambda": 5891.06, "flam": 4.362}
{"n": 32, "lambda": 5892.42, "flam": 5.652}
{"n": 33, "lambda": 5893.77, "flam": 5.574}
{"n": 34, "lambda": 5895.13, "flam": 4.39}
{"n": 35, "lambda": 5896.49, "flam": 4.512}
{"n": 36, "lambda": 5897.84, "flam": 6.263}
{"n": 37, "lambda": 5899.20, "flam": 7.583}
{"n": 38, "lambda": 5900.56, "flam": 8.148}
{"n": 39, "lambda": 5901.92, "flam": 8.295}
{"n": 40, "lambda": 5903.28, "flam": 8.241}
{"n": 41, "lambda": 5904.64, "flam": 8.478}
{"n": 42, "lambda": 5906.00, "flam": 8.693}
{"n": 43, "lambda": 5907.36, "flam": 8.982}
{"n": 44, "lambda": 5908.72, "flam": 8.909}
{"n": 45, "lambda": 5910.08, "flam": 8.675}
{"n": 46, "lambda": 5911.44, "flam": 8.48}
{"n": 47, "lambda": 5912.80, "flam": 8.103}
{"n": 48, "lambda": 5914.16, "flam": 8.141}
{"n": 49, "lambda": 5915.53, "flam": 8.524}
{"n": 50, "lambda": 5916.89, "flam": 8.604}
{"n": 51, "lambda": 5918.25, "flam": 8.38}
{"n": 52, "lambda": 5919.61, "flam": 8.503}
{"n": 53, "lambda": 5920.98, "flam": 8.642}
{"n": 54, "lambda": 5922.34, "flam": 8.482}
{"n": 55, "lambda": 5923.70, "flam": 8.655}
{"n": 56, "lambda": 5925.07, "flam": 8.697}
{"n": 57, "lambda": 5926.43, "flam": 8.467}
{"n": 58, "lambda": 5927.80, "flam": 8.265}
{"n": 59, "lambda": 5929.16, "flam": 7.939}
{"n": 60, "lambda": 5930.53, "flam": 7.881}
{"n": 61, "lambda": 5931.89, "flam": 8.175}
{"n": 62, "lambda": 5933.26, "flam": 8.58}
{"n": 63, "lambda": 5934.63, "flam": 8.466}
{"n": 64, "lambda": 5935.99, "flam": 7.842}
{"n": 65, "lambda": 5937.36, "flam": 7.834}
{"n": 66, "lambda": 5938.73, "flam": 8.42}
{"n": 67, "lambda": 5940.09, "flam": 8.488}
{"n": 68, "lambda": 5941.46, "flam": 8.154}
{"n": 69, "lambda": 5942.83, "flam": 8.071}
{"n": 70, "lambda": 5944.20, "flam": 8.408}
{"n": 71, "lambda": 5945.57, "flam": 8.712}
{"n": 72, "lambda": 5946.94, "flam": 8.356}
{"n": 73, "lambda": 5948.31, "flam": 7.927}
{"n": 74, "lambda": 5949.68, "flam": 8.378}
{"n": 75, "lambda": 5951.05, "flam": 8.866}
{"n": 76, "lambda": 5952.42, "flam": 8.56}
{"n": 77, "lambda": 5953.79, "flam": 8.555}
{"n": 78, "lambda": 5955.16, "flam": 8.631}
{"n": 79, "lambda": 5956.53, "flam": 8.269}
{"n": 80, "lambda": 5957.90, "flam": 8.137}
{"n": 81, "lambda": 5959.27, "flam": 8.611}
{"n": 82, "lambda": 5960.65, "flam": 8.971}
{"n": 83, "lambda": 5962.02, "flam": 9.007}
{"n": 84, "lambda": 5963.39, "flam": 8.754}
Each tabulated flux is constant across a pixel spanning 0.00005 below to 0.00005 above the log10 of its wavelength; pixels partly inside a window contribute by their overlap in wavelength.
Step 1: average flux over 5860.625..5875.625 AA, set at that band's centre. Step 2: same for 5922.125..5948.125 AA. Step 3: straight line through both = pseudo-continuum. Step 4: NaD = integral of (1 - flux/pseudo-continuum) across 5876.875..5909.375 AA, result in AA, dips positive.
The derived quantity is 4.9 AA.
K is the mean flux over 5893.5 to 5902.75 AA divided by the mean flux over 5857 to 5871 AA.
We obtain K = 0.80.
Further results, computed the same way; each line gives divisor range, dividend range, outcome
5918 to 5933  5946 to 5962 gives 1.02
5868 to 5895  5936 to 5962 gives 1.15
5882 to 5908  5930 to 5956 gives 1.23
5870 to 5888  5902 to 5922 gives 1.05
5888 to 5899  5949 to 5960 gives 1.67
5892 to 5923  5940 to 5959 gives 1.08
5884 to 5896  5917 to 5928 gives 1.51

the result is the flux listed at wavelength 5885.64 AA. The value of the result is 7.551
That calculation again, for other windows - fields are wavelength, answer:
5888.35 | 5.453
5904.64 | 8.478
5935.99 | 7.842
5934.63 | 8.466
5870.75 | 8.771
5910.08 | 8.675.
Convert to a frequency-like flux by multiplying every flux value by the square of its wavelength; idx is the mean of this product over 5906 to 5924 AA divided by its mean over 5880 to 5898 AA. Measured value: 1.43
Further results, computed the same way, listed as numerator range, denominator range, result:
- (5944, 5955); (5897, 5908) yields 1.07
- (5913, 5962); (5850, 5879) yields 1.05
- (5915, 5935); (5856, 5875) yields 1.04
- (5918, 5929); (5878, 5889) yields 1.16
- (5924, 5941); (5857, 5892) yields 1.10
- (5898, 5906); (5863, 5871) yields 1.01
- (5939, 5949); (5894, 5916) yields 1.09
